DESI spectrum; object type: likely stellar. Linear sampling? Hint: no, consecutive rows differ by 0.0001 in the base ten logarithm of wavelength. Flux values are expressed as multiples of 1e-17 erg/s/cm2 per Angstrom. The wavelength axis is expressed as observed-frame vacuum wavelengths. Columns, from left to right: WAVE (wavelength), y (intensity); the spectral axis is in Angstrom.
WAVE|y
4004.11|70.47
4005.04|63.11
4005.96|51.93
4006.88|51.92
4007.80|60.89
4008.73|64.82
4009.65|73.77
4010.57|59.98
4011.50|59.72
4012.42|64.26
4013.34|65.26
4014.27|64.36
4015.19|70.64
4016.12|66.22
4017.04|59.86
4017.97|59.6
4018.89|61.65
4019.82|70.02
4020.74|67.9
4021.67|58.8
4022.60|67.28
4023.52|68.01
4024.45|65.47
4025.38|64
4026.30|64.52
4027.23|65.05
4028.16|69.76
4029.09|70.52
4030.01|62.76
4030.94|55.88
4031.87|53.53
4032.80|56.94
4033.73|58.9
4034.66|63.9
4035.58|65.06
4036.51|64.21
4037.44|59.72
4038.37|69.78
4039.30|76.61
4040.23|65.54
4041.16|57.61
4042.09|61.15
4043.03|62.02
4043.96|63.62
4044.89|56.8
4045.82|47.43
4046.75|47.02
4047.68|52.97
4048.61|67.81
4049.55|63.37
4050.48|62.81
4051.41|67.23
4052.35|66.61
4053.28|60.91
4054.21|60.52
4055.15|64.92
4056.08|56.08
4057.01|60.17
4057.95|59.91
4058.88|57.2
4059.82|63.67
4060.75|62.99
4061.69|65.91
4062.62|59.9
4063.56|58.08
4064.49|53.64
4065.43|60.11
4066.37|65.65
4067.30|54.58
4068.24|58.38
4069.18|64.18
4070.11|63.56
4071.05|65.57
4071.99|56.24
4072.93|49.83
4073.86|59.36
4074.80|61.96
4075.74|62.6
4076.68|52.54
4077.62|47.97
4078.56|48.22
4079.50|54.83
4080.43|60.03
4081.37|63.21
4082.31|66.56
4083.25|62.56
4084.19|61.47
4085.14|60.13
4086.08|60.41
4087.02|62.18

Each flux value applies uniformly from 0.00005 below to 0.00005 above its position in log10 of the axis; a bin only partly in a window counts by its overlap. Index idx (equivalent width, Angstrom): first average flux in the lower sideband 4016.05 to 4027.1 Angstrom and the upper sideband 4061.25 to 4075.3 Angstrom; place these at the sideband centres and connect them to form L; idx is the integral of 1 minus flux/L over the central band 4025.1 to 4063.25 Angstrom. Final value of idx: 0.2 Angstrom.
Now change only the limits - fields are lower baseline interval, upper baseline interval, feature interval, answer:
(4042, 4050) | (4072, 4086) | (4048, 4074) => -1.4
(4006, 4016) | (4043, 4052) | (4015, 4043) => -1.3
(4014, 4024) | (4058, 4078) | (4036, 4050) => 0.3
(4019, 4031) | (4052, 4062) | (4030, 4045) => 0.4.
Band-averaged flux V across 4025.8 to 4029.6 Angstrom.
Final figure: 67.5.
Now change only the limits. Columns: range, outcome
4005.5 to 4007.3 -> 52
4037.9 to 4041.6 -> 67.4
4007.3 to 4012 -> 63.7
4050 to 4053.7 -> 64.5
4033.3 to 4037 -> 63.2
